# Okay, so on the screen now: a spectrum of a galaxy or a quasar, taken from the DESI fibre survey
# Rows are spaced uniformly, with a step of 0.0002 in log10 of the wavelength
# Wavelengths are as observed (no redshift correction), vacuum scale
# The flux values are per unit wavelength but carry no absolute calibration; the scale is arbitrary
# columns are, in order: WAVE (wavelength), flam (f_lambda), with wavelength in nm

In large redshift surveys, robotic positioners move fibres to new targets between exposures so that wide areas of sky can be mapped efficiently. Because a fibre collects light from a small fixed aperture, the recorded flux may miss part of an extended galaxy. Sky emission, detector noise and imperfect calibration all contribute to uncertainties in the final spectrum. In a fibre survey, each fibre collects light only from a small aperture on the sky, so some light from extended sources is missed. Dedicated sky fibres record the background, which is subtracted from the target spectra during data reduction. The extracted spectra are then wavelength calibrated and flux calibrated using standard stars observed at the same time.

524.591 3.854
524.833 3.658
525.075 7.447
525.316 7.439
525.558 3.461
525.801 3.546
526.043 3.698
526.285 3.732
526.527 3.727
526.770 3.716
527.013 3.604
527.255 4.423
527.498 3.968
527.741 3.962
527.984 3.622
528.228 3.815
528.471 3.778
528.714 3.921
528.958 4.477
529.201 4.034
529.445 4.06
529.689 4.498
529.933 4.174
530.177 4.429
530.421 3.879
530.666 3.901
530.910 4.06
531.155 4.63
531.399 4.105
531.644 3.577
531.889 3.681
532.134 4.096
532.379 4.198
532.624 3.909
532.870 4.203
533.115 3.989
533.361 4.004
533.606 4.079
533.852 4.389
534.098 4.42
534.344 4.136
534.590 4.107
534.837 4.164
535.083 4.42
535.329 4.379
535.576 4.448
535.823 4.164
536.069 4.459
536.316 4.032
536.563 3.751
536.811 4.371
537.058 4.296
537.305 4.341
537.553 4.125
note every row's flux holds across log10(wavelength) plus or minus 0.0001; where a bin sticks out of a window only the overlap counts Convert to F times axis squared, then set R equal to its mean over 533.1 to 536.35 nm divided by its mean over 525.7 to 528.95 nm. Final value 1.14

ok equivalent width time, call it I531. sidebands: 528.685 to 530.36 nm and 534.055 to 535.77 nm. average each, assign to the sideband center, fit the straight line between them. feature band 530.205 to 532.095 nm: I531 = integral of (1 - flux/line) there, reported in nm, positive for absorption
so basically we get 0.108 nm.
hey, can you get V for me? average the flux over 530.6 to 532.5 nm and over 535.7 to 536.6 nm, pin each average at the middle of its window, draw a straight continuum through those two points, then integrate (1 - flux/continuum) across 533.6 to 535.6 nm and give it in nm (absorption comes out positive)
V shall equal -0.089 nm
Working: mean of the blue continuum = 4.04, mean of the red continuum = 4.14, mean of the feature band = 4.29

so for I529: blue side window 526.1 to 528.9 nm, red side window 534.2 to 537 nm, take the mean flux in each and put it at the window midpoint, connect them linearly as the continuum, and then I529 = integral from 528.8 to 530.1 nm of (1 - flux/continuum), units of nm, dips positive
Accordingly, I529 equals -0.10 nm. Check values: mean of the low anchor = 3.85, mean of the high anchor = 4.22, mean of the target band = 4.25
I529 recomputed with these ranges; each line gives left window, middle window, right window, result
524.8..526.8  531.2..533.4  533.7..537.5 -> 0.18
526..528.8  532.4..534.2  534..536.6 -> 0.00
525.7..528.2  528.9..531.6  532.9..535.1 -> -0.14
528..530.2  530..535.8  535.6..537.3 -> 0.02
